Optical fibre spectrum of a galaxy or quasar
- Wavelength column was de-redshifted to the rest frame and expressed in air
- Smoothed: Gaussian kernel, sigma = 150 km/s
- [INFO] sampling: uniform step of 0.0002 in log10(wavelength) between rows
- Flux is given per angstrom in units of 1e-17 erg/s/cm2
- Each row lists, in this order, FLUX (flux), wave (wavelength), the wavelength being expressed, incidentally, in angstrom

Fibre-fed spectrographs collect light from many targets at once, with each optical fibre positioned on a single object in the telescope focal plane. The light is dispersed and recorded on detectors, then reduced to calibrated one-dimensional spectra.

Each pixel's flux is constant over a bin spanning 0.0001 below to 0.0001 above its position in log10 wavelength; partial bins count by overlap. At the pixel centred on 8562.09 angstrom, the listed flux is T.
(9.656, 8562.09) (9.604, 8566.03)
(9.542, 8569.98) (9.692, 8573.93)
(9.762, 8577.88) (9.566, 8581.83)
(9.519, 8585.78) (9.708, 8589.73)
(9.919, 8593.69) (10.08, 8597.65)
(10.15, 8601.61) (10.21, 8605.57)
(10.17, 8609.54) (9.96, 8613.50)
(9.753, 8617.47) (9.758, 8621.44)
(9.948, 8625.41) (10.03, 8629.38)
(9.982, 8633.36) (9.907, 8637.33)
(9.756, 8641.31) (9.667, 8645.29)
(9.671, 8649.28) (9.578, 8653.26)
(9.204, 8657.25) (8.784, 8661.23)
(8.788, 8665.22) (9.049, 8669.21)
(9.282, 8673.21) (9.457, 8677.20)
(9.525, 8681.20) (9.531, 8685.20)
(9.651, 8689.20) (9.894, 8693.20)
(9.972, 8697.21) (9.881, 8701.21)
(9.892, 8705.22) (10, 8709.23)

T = 9.656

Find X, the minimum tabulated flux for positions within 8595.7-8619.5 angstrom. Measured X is 9.753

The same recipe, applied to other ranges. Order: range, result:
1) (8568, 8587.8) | 9.519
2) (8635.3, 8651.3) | 9.667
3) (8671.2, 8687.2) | 9.282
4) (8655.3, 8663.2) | 8.784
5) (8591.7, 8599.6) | 9.919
